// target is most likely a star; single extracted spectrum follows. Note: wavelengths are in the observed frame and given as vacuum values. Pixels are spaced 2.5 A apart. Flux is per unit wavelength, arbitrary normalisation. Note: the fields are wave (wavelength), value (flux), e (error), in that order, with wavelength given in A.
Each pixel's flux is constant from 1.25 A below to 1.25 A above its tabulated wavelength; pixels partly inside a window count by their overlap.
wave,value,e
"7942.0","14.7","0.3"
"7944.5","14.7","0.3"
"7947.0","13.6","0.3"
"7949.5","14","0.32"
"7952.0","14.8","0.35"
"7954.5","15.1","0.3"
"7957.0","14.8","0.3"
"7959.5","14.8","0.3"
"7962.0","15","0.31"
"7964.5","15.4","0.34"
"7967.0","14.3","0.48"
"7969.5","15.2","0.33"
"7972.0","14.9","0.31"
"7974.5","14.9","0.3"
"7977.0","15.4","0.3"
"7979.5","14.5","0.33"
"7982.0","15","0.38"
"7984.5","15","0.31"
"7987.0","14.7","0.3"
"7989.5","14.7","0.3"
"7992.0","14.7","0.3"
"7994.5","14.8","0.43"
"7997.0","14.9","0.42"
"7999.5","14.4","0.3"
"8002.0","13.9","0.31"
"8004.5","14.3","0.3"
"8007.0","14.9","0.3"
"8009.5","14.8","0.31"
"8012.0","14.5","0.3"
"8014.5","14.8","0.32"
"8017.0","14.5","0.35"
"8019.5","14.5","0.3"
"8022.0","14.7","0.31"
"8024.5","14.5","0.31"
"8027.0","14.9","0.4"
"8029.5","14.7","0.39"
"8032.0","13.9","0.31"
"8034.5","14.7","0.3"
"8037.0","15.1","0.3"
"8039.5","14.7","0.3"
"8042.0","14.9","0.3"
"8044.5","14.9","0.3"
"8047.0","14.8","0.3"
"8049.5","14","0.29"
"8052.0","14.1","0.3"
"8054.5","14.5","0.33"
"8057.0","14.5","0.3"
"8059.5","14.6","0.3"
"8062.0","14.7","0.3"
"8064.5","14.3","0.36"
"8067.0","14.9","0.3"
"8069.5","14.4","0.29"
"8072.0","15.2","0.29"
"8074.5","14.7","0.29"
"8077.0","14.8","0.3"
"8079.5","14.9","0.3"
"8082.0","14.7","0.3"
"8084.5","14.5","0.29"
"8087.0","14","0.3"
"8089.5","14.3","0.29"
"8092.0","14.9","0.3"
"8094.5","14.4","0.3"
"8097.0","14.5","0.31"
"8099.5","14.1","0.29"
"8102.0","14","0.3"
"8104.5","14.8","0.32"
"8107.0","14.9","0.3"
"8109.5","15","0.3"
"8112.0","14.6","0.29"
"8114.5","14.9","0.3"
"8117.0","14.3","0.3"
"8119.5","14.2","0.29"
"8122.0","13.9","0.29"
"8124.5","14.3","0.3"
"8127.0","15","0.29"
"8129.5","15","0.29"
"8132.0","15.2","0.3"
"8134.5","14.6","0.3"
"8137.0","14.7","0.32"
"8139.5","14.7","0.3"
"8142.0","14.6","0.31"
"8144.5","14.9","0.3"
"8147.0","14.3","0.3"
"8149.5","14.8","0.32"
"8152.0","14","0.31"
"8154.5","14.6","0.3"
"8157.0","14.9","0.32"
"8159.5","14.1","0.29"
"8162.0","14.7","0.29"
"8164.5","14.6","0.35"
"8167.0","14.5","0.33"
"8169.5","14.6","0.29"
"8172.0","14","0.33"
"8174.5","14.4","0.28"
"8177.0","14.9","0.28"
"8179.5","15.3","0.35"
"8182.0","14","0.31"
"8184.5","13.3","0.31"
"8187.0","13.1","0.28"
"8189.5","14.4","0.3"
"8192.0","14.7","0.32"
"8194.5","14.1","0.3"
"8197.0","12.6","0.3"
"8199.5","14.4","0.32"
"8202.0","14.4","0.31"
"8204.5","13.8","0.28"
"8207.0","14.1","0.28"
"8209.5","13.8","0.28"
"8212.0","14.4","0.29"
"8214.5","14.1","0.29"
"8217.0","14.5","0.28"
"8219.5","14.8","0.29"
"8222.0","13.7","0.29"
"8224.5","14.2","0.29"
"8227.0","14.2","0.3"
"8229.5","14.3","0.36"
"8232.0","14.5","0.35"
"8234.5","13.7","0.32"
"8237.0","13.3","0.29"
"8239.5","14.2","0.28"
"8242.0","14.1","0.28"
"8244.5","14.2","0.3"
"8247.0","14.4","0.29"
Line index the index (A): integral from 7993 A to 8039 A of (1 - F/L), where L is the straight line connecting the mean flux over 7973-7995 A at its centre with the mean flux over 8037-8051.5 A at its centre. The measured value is 0.5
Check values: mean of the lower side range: 14.9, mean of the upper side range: 14.7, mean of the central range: 14.6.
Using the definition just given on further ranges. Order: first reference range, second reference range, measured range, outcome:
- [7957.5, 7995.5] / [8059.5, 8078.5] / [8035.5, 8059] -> 0.2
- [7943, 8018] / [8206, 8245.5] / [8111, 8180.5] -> -1.3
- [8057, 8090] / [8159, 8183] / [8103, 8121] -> -0.1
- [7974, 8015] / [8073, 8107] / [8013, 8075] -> 0.0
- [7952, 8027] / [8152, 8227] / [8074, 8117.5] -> -0.3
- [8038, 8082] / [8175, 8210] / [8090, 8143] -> -0.7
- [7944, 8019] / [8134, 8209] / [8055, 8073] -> -0.1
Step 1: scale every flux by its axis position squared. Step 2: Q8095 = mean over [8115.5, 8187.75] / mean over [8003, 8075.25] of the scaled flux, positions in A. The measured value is 1.0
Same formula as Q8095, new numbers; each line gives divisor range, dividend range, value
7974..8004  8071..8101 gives 1.01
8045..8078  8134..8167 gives 1.02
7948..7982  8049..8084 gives 1.01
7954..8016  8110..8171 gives 1.03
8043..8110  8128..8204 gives 1.01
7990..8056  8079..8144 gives 1.02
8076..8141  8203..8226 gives 1.00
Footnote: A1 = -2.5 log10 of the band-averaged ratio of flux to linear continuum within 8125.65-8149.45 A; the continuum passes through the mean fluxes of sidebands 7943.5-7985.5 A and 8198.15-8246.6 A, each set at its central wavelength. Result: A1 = -0.03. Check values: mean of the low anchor 14.8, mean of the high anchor 14.1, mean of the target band 14.8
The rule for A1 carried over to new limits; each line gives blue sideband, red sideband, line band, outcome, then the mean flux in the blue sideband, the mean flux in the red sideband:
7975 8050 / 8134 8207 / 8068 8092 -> -0.007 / 14.7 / 14.3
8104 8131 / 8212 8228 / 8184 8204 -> 0.035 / 14.6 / 14.3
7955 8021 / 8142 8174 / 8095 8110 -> 0.005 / 14.8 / 14.5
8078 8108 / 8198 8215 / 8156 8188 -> -0.008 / 14.5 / 14.1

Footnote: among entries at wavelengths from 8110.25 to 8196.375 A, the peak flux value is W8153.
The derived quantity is 15.3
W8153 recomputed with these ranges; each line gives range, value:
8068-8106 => 15.2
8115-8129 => 15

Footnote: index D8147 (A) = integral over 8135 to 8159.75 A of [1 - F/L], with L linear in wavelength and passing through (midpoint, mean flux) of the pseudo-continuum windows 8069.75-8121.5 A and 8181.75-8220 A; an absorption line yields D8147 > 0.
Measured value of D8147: -0.5 A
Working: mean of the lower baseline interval 14.6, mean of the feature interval 14.6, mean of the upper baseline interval 14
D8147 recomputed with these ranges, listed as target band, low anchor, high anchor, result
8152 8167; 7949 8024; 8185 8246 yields -0.3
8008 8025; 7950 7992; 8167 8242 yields 0.1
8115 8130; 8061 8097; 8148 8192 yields 0.1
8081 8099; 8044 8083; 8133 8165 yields 0.2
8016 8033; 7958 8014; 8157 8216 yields 0.1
